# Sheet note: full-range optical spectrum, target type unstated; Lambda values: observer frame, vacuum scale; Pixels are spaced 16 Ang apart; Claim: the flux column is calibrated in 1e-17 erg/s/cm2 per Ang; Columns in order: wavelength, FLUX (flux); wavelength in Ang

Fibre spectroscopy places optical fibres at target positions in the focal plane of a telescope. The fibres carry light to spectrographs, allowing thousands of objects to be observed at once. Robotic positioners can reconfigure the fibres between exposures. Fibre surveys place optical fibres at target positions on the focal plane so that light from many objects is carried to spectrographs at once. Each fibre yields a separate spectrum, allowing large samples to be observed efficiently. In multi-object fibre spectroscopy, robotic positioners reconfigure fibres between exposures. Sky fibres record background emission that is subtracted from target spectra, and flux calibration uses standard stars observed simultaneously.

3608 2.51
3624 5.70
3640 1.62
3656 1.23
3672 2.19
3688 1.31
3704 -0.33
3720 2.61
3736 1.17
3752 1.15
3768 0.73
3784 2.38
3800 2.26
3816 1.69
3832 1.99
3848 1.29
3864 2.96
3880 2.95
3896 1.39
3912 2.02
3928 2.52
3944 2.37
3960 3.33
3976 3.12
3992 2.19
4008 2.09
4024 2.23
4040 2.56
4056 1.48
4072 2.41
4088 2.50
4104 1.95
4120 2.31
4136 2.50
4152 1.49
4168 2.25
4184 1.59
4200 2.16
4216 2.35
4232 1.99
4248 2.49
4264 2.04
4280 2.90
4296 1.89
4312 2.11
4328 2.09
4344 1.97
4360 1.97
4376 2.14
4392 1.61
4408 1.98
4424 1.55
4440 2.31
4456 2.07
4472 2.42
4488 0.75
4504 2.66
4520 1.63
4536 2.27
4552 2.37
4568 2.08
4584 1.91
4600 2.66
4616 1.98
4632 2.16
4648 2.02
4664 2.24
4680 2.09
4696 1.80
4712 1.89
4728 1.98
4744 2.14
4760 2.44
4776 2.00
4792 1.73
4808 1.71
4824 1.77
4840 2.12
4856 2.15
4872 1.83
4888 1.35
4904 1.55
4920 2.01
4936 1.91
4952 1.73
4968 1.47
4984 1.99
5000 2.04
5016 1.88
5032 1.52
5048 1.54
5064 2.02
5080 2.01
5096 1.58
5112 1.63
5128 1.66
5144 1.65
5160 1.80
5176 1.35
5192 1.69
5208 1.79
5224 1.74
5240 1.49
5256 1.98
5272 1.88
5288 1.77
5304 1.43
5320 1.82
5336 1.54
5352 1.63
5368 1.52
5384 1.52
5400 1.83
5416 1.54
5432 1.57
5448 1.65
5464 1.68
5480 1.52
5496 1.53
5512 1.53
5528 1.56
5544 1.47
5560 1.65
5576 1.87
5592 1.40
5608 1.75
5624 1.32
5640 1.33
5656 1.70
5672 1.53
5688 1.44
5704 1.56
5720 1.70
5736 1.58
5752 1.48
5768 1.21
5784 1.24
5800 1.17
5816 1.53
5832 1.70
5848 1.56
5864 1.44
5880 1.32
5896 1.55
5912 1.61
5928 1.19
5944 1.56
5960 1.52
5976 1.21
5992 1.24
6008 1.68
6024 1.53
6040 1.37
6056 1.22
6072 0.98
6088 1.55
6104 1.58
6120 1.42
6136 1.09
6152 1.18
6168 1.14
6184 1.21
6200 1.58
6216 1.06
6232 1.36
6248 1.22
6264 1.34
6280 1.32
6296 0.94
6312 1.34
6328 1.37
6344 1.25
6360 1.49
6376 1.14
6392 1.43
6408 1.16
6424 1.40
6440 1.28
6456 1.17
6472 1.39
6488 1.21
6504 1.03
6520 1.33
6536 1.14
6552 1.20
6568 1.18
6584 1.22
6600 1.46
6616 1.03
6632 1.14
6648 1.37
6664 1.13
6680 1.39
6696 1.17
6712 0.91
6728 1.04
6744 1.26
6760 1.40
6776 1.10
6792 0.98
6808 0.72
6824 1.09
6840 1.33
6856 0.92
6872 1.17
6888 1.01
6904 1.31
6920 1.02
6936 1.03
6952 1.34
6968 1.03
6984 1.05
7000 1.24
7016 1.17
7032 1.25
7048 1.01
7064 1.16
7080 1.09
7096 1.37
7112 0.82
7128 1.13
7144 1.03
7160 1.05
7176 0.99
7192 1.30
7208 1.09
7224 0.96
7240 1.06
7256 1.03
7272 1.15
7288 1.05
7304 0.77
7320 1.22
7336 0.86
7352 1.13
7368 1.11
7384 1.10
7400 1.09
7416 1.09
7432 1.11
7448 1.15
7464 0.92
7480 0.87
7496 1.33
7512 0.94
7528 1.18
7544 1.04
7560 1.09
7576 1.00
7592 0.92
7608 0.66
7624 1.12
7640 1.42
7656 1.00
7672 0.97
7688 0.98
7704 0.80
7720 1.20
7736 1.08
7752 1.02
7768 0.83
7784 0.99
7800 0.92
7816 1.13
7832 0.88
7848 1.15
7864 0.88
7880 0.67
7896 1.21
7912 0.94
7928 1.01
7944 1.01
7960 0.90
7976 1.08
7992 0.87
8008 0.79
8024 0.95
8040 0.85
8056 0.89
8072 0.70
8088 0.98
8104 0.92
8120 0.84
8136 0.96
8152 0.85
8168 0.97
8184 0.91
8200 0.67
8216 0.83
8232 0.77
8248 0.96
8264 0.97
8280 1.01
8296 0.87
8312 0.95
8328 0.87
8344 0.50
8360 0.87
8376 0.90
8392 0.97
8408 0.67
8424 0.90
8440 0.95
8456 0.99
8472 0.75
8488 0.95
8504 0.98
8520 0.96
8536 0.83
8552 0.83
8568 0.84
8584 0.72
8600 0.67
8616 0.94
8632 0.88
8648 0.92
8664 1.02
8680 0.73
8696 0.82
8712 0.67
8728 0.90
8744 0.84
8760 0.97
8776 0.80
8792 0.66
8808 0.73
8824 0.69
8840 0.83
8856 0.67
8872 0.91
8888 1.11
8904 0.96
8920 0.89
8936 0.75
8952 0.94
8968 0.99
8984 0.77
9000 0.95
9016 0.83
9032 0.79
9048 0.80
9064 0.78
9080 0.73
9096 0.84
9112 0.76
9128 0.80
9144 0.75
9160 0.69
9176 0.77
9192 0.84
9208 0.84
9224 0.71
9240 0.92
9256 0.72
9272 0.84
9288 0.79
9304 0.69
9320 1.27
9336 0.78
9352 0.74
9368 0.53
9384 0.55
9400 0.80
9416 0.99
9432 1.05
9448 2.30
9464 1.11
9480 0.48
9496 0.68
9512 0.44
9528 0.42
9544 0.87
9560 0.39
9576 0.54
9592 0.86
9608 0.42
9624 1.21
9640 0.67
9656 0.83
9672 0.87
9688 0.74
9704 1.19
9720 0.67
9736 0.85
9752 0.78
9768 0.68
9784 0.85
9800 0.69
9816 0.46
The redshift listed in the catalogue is 0.006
